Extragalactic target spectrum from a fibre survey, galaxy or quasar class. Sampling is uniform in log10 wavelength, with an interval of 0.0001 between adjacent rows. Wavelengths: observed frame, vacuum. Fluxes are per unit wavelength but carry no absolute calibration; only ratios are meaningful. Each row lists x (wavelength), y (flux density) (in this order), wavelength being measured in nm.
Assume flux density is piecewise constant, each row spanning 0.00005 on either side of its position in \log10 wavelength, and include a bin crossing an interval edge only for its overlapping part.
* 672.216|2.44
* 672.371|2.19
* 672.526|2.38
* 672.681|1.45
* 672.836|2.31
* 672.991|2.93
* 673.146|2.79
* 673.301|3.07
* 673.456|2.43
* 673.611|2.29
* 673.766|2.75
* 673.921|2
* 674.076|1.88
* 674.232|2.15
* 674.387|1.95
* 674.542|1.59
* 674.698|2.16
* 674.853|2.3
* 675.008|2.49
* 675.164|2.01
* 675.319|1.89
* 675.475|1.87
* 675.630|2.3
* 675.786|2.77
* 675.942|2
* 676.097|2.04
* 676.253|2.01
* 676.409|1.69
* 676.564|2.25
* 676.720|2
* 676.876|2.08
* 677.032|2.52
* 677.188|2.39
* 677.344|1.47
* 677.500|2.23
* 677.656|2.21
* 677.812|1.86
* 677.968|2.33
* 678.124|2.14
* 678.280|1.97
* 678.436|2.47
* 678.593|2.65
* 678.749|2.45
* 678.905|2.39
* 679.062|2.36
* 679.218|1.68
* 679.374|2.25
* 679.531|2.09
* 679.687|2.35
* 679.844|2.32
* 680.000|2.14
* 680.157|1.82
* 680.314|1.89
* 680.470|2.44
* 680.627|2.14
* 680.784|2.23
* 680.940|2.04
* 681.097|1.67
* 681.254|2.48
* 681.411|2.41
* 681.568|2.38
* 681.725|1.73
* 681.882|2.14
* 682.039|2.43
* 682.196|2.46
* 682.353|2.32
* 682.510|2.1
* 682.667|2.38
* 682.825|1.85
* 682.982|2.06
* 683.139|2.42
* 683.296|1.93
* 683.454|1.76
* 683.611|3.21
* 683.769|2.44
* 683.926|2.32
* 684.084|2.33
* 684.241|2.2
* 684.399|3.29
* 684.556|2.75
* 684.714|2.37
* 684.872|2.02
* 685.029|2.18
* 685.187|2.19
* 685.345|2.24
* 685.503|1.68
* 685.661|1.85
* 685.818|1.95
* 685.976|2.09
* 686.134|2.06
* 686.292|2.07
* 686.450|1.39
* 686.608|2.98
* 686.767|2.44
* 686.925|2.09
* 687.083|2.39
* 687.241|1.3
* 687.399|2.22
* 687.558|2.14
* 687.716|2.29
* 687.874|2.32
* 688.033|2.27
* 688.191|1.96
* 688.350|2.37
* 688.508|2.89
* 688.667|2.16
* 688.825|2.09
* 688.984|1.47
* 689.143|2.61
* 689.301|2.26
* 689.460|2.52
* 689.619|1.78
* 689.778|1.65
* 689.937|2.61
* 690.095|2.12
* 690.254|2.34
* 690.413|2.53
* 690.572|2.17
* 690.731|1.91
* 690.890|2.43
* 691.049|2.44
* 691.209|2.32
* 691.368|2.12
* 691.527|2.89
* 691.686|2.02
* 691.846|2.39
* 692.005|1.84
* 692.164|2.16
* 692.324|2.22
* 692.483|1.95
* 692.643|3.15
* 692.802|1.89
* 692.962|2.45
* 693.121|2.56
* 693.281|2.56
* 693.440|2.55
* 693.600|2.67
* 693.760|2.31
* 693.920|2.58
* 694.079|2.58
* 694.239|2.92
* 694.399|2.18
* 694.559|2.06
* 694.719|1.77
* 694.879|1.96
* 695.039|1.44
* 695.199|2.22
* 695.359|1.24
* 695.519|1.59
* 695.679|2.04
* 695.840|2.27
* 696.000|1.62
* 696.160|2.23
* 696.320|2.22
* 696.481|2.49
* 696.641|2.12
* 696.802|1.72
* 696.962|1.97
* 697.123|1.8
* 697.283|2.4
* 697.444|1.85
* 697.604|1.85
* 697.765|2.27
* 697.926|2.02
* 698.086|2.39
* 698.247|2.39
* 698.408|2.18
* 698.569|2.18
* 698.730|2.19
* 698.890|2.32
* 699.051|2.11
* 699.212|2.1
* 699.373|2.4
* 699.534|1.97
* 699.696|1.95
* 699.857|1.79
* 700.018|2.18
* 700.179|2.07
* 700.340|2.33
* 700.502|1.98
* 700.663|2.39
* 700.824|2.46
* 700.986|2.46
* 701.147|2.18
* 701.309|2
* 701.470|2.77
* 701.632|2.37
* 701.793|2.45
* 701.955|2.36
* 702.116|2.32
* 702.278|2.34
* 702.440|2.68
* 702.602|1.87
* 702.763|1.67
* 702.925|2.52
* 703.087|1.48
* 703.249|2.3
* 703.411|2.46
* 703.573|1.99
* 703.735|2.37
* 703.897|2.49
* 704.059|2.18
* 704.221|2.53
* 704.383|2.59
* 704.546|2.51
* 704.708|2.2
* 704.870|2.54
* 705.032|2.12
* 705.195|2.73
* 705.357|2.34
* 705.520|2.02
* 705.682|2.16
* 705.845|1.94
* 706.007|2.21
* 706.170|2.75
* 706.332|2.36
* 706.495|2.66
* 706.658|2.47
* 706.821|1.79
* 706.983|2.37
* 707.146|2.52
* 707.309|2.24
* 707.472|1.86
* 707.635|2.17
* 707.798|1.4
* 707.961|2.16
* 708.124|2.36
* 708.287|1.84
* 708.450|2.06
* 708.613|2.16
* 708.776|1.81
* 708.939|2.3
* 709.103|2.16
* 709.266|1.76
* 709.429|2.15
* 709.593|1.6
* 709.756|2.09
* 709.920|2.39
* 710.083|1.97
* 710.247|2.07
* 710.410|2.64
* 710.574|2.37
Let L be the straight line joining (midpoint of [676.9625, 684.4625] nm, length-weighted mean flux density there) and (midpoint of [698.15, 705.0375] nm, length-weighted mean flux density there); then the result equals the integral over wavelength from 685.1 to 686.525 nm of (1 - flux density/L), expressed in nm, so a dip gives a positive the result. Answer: 0.18 nm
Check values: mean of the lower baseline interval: 2.23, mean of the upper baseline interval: 2.25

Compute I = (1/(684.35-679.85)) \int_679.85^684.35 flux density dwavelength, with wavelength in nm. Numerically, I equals 2.21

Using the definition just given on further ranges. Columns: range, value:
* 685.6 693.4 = 2.22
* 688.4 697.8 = 2.19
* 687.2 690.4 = 2.19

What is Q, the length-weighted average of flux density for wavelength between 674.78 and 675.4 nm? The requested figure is 2.17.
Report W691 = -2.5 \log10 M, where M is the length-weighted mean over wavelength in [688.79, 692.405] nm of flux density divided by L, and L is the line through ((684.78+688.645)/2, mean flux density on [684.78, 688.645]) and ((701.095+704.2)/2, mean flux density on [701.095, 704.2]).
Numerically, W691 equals -0.02 mag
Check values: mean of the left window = 2.14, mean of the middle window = 2.21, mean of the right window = 2.26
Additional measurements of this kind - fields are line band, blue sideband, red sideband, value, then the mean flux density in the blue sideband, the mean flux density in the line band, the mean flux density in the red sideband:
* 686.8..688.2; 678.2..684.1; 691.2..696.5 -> 0.05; 2.22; 2.13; 2.21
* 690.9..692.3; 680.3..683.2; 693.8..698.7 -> -0.08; 2.19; 2.28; 2.09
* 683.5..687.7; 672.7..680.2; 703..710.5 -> -0.01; 2.21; 2.23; 2.2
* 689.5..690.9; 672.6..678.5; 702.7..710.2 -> 0.01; 2.18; 2.17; 2.19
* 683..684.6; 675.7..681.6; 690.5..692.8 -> -0.11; 2.17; 2.44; 2.27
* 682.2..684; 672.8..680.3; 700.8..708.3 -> -0.02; 2.21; 2.26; 2.27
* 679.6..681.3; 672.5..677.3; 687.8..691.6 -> 0.05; 2.21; 2.13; 2.26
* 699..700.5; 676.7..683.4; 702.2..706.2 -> 0.08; 2.18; 2.09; 2.27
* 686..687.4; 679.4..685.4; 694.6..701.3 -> 0.05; 2.25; 2.1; 2.08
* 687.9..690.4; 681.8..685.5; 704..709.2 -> 0.03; 2.31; 2.22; 2.23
